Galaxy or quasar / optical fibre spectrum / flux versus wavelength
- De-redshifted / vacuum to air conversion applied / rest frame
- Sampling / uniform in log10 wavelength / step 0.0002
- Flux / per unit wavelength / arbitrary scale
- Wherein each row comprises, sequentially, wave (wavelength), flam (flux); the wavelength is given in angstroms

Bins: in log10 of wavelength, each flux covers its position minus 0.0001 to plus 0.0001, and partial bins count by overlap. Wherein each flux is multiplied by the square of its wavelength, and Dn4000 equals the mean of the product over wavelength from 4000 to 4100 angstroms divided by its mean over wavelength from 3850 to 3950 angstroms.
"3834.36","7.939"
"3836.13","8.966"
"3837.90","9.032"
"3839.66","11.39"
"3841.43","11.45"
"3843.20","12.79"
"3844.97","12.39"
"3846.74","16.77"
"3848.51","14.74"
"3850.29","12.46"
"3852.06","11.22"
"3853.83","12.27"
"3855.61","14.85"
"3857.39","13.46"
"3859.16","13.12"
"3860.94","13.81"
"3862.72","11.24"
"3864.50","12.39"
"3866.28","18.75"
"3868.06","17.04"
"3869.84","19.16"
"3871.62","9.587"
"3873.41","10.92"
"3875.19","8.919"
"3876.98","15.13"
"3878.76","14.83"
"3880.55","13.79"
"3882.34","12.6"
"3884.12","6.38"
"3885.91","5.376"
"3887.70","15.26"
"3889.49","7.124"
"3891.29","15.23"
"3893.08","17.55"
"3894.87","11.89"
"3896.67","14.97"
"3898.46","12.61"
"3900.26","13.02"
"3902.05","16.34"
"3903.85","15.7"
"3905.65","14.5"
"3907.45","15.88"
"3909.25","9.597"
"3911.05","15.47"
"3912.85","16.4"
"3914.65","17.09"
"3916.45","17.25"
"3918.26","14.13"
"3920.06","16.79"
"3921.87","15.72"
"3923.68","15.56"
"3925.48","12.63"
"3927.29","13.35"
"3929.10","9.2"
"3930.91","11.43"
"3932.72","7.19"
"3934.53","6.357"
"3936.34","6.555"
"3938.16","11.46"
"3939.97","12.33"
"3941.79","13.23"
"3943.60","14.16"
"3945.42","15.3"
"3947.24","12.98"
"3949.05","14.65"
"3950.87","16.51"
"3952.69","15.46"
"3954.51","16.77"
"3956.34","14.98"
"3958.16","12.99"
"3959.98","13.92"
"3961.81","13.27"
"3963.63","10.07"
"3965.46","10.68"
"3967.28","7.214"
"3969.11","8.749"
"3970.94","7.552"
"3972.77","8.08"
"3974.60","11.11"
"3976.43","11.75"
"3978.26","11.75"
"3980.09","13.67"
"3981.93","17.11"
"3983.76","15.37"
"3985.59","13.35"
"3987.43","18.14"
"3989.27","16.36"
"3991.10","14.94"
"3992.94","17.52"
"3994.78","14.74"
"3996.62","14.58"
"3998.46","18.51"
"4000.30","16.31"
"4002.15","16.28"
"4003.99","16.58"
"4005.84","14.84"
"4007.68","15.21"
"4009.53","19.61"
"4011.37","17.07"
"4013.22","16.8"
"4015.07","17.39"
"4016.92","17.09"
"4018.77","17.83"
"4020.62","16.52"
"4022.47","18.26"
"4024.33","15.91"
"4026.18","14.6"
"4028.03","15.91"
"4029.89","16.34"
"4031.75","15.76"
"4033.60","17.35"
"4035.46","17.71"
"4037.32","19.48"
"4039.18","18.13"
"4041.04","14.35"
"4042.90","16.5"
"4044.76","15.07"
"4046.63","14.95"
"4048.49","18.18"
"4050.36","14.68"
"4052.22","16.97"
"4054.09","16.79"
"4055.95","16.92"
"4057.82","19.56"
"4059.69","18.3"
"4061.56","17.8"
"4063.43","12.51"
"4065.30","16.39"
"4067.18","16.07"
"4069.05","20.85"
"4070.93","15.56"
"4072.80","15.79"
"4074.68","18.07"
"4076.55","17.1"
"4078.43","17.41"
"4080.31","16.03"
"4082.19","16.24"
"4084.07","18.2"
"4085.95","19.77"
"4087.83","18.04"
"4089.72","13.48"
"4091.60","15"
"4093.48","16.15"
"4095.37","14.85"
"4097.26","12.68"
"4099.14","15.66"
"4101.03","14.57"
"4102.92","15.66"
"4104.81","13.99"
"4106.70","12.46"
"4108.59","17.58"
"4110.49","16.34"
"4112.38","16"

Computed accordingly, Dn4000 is 1.4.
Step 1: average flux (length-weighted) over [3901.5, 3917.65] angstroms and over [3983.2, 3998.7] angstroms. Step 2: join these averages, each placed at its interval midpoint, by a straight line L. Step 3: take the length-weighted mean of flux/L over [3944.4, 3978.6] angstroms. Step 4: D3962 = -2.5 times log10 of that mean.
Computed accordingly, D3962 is 0.26 mag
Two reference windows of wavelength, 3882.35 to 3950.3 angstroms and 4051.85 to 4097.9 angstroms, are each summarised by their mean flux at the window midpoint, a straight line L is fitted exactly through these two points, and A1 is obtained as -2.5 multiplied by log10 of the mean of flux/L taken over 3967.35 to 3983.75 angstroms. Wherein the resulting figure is 0.27 mag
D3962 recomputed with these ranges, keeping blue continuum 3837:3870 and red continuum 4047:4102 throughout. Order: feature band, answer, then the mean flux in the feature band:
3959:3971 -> 0.40 mag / 10.4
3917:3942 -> 0.22 mag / 11.9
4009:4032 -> -0.07 mag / 16.8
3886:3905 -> 0.04 mag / 13.6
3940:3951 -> 0.04 mag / 14.2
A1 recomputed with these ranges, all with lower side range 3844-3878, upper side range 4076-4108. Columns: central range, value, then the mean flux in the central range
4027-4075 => -0.09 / 16.7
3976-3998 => -0.02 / 15.1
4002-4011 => -0.11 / 16.6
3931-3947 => 0.29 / 10.9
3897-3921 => -0.07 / 15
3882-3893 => 0.27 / 10.8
